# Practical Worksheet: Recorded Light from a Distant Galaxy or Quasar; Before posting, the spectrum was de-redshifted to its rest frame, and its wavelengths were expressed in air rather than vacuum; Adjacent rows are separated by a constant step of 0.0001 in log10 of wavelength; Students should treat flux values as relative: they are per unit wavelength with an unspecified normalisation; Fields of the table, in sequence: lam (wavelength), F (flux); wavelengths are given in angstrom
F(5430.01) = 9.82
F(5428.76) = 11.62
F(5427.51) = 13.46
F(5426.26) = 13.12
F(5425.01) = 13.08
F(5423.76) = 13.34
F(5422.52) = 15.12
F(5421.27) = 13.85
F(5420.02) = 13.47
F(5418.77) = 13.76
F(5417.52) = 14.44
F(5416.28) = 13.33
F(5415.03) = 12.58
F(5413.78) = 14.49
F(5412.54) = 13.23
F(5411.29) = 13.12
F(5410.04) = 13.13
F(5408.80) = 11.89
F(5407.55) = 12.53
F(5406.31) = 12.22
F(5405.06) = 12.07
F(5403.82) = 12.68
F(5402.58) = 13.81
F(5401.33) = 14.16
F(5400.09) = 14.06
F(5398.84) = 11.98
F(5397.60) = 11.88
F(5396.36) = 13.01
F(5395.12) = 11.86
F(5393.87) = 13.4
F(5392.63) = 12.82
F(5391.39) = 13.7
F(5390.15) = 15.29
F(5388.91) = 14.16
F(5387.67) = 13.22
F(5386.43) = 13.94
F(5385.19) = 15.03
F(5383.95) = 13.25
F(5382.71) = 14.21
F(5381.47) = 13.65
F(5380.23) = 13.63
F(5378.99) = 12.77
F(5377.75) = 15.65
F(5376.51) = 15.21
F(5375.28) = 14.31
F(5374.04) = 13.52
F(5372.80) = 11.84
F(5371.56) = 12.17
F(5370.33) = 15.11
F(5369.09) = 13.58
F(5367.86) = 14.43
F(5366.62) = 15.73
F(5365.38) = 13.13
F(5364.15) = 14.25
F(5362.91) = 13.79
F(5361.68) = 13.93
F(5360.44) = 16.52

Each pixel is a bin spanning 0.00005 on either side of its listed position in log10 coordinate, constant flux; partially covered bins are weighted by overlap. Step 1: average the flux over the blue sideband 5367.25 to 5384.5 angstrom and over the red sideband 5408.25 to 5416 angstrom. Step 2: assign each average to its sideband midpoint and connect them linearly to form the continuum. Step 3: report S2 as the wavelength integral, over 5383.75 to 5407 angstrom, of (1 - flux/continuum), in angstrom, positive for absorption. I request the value 0.2 angstrom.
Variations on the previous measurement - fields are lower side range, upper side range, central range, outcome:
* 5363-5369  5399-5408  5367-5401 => 0.1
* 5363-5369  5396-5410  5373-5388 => -0.3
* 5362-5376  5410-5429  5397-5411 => 0.8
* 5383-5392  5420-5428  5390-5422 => 1.6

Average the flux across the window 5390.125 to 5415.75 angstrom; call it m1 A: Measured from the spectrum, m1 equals 13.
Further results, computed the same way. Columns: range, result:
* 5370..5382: 13.8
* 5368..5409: 13.4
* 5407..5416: 13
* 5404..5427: 13.3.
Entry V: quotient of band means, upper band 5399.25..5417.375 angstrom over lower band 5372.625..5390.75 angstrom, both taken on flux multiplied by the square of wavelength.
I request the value 0.9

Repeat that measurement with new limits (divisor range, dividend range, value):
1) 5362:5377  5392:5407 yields 0.93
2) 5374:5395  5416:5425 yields 1.01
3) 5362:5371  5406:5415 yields 0.92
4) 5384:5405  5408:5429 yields 1.01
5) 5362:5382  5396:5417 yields 0.94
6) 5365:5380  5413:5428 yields 1.00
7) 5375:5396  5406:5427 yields 0.97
